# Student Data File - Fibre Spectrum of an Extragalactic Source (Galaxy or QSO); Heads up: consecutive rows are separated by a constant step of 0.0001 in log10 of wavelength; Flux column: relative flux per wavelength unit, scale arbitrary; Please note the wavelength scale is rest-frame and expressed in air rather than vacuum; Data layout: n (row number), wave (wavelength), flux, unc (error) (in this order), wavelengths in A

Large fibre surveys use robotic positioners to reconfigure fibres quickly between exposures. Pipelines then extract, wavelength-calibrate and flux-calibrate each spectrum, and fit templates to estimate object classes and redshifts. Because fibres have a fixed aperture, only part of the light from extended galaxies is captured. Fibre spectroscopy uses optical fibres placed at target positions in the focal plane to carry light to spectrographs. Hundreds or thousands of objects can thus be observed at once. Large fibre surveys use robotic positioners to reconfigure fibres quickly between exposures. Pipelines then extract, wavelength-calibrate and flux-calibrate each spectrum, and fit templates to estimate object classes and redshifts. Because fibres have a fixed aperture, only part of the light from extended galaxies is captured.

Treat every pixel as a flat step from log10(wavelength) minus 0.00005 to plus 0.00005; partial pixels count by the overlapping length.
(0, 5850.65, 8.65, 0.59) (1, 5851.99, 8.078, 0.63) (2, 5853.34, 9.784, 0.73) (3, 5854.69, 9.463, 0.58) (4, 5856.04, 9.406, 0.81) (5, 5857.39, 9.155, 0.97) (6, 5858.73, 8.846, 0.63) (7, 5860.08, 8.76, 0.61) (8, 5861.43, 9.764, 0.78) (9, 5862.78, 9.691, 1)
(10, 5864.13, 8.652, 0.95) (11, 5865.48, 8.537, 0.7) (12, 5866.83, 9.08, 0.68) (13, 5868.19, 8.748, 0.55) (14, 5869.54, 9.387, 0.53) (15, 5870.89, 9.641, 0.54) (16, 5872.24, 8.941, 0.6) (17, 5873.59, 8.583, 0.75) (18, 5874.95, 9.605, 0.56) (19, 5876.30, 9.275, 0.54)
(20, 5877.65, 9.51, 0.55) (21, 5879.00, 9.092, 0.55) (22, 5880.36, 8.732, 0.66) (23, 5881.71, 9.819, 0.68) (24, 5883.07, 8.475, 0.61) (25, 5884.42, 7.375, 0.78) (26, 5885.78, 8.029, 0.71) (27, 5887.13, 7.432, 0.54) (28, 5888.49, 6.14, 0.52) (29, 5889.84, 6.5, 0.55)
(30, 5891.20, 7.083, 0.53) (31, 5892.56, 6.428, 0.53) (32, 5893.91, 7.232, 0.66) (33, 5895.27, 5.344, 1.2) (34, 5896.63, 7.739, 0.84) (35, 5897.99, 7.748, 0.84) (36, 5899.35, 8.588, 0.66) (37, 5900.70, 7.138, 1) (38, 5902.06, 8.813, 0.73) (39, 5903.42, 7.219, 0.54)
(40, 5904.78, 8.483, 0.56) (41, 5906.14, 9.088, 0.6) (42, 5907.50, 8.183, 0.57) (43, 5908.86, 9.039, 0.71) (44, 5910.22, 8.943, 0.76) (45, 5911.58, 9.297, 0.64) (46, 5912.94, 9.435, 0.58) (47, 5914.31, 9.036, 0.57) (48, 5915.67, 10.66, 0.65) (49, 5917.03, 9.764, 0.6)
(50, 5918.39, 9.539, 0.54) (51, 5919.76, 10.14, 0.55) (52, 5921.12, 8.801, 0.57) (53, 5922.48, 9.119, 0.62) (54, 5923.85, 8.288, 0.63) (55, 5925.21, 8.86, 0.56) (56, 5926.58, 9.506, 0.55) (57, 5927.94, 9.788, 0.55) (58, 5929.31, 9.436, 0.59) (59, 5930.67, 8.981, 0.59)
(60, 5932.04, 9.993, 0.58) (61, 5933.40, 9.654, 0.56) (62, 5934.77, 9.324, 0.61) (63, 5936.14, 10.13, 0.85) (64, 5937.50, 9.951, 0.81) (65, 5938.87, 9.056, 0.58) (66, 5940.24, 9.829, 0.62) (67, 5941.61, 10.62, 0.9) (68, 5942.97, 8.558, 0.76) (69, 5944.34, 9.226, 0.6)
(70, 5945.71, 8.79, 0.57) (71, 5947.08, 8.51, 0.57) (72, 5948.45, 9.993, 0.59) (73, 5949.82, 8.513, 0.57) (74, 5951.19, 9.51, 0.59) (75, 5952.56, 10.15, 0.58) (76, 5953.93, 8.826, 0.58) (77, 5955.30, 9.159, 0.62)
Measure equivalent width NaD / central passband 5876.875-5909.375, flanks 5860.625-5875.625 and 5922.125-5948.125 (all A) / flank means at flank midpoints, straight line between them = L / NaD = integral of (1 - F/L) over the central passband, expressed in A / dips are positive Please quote 4.72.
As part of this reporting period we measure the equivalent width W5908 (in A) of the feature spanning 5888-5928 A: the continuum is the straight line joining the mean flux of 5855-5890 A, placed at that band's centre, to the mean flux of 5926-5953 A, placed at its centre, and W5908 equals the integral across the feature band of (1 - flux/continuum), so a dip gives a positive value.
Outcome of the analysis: 3.4 A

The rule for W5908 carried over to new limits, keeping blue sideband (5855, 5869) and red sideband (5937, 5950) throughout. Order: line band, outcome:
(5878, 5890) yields 1.4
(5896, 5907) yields 1.3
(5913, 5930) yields -0.3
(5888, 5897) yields 2.5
